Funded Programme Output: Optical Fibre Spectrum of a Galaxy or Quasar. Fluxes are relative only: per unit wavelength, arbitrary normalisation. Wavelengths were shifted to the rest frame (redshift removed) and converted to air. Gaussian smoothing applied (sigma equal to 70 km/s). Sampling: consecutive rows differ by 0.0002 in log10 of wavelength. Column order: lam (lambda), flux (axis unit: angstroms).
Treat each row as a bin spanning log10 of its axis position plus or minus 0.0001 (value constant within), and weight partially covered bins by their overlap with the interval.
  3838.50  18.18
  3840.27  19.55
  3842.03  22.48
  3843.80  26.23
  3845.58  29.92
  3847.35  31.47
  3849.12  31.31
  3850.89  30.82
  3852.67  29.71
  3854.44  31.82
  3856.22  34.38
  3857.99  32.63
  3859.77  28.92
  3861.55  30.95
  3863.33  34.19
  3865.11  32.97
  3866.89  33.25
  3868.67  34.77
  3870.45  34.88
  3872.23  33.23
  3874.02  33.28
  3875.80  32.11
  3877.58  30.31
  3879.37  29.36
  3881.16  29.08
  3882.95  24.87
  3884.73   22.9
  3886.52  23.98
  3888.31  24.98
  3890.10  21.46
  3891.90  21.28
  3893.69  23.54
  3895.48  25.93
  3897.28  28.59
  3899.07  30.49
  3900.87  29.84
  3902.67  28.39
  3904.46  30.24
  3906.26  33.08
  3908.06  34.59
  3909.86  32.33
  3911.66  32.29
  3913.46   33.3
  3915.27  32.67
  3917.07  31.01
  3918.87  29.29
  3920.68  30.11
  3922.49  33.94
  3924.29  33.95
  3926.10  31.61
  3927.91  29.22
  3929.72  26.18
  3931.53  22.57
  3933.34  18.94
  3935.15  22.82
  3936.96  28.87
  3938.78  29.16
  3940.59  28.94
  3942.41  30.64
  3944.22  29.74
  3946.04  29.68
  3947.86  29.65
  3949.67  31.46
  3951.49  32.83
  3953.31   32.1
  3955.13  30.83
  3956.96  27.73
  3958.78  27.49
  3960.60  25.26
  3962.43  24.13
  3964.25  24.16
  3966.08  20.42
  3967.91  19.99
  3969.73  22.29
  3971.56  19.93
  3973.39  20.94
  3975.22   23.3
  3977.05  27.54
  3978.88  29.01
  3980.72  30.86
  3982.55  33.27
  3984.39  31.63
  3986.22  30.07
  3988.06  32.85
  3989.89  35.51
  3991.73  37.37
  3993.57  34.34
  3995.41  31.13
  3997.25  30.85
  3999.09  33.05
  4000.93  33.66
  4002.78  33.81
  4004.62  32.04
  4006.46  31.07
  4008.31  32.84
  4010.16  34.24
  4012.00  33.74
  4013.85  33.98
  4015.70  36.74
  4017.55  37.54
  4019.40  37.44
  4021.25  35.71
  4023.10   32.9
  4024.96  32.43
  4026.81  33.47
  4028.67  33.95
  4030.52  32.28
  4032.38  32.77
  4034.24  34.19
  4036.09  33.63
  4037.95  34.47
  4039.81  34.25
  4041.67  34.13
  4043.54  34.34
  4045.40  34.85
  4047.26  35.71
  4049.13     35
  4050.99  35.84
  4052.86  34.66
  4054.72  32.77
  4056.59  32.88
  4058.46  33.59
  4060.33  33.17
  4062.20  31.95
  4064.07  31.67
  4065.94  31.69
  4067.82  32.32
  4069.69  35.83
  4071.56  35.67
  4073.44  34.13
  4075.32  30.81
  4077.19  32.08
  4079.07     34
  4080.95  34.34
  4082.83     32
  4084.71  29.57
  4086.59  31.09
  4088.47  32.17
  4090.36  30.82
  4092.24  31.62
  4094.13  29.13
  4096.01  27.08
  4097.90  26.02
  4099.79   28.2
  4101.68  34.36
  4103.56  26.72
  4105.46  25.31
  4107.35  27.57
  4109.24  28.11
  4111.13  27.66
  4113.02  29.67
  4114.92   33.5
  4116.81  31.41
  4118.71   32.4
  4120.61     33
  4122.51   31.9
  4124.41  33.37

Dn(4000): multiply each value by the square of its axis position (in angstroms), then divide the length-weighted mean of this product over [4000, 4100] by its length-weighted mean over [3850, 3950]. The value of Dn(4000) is 1.2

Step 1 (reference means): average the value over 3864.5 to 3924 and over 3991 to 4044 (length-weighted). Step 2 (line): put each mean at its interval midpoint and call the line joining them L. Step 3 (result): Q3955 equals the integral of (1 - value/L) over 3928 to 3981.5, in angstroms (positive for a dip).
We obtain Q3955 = 8.9 angstroms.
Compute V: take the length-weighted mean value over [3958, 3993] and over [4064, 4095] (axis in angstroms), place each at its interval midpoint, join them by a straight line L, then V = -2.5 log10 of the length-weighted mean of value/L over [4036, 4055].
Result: -0.13 mag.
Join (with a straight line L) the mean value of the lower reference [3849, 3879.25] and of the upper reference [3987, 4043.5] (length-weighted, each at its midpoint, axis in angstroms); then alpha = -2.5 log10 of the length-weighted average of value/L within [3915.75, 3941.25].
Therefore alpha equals 0.16 mag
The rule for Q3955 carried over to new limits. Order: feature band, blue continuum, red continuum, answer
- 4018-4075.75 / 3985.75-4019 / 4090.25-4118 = -3.97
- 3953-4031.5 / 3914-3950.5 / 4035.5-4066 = 2.49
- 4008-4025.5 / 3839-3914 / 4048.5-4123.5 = -2.29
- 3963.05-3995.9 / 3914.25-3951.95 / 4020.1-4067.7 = 3.33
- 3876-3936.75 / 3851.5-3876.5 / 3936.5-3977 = 3.19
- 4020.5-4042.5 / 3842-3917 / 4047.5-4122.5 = -1.78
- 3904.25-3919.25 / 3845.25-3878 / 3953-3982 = -1.71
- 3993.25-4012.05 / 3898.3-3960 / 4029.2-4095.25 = -0.62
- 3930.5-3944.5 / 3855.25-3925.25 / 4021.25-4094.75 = 2.13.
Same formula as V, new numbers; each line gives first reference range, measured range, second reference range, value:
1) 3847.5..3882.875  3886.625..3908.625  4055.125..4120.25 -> 0.16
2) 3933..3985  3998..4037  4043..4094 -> -0.12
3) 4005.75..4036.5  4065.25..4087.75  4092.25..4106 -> -0.09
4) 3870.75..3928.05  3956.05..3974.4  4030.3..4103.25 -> 0.30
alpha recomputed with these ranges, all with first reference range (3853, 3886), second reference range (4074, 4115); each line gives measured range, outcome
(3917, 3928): -0.019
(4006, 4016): -0.109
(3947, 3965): 0.079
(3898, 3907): 0.025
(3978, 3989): -0.024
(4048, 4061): -0.127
